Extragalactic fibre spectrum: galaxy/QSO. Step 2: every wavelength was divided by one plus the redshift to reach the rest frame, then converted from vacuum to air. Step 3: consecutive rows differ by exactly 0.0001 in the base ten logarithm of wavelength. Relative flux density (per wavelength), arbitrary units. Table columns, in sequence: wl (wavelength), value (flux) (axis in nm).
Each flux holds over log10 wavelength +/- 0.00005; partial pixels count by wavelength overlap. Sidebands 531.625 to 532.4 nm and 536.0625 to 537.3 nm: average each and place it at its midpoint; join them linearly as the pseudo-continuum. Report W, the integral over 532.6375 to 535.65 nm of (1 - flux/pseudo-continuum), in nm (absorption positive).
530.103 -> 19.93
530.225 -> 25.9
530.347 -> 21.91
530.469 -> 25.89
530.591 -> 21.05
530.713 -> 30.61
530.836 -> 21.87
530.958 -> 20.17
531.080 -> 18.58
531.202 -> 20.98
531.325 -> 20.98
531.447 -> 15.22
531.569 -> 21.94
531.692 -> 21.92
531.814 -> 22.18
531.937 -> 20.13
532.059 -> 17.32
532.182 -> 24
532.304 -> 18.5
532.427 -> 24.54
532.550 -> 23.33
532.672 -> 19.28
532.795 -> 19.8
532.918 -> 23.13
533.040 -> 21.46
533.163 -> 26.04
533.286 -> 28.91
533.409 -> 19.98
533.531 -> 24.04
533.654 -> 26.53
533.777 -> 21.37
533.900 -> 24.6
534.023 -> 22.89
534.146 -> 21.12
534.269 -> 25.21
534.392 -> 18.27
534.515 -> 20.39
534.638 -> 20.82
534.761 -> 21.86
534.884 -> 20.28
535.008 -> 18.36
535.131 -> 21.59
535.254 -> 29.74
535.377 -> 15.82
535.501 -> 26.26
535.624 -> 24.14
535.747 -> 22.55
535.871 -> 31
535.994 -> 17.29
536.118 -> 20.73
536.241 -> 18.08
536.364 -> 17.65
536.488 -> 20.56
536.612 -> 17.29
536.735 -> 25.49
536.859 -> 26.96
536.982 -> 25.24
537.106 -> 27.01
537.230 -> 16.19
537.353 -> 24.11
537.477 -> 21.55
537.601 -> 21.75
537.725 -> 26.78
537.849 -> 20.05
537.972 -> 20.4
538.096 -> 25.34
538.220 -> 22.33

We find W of -0.19 nm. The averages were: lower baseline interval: 20.8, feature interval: 22.5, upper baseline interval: 21.6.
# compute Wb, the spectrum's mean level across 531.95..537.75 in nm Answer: 22.3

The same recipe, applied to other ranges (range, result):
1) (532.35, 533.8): 23.2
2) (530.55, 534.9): 21.9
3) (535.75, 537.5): 22.1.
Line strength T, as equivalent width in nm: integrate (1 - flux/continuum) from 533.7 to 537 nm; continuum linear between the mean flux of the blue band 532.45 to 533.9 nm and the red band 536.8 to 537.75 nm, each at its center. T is 0.19 nm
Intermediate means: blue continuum 23.2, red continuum 23.6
